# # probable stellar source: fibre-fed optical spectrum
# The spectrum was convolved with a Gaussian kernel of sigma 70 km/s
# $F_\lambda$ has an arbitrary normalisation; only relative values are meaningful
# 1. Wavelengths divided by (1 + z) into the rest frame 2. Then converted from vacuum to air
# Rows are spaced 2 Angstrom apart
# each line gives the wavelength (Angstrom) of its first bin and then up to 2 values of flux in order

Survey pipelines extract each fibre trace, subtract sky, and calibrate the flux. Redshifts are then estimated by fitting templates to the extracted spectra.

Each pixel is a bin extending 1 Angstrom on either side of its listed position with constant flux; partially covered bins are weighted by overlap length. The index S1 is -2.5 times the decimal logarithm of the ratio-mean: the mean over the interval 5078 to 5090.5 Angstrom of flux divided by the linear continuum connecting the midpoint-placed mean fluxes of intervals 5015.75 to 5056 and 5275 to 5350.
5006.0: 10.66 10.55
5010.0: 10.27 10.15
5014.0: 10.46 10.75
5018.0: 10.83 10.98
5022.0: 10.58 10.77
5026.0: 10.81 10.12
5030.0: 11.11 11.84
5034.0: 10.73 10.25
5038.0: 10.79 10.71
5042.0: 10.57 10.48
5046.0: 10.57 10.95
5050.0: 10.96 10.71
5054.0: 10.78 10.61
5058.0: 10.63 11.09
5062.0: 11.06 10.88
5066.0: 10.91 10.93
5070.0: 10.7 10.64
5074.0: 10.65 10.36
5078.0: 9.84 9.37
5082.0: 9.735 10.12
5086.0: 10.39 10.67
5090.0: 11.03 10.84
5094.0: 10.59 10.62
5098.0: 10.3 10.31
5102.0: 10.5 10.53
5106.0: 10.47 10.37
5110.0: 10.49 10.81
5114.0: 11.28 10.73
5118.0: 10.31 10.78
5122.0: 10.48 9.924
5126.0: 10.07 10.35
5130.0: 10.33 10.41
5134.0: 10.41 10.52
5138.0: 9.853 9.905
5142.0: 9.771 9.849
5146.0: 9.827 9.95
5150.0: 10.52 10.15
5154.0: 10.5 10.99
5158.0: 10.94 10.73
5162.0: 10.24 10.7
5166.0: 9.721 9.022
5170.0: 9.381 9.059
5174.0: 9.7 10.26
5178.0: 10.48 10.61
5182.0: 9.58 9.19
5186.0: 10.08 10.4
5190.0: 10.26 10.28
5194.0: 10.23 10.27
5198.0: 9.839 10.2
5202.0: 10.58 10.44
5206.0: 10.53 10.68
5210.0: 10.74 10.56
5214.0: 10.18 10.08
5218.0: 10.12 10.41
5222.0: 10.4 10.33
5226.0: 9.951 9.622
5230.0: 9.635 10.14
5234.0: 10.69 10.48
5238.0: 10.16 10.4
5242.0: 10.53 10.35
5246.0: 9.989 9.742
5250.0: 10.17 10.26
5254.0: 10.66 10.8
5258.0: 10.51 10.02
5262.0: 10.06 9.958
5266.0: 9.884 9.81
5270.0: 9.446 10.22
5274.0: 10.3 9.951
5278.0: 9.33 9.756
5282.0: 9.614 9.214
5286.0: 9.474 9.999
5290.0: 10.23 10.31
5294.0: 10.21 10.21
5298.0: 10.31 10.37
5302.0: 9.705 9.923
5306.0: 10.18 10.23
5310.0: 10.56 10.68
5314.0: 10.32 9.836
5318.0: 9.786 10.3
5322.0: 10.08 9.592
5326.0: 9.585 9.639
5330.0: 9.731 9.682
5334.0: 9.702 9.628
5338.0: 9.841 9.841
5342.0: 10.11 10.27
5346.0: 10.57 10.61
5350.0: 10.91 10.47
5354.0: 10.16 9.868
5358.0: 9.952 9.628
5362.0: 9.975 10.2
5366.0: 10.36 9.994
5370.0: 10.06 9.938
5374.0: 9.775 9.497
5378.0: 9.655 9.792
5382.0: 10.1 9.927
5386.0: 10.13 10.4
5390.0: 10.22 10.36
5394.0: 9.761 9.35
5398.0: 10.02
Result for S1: 0.05 mag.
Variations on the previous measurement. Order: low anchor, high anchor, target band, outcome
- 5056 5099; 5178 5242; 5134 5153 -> 0.04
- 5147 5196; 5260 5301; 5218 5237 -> -0.02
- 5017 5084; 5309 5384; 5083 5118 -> 0.00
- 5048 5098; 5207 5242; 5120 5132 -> 0.02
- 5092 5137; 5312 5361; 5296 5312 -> -0.01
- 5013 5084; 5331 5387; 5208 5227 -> 0.00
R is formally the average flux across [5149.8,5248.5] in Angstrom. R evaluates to 10.2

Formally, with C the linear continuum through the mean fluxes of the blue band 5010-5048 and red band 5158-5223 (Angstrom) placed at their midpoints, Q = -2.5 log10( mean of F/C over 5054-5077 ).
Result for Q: -0.02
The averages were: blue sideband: 10.7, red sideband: 10.2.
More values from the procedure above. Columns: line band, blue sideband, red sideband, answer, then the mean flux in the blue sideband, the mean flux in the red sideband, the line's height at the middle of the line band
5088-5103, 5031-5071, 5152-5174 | -0.01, 10.8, 10.1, 10.5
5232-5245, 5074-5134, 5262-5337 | -0.03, 10.4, 9.94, 10.1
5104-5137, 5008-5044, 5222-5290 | -0.01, 10.7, 10.1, 10.4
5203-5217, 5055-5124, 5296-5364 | -0.02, 10.6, 10.1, 10.3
